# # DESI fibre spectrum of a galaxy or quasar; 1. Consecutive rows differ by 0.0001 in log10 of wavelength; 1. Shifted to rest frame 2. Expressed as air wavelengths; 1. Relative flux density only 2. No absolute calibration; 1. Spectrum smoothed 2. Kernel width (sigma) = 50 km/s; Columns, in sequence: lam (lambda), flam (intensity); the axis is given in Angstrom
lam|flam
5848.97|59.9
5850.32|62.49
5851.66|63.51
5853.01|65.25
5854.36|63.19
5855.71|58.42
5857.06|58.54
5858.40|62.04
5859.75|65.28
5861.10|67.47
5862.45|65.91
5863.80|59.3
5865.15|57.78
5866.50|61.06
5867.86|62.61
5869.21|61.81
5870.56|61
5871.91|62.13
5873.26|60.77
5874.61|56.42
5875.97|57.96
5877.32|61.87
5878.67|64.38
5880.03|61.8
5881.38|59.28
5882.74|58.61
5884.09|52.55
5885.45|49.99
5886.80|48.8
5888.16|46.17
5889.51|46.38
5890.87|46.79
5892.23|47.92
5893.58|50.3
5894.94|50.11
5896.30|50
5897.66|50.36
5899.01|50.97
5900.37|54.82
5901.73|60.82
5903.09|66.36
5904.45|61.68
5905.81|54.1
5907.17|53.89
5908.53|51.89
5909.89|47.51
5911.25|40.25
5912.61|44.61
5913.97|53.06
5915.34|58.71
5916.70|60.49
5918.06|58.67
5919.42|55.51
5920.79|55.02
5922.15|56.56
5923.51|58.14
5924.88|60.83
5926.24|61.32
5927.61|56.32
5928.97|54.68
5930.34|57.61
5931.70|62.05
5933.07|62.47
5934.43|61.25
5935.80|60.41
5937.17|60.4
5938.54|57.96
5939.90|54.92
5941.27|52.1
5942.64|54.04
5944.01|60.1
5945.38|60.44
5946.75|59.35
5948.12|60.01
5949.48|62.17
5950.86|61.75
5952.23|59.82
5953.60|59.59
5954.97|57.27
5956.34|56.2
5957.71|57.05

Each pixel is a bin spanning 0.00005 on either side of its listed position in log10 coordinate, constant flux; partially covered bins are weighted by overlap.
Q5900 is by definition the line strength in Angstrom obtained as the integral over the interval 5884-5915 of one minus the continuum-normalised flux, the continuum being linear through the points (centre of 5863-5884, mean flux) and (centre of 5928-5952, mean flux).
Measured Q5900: 4.35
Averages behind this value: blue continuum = 60.3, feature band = 51.3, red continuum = 58.9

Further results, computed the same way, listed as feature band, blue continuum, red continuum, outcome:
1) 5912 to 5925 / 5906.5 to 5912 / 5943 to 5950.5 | -1.2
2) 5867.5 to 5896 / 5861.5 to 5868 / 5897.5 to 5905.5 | 2.1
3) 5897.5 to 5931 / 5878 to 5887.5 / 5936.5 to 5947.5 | 0.9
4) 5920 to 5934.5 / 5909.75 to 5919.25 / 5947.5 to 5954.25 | -0.9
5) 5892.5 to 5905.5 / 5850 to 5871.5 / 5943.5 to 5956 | 1.4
